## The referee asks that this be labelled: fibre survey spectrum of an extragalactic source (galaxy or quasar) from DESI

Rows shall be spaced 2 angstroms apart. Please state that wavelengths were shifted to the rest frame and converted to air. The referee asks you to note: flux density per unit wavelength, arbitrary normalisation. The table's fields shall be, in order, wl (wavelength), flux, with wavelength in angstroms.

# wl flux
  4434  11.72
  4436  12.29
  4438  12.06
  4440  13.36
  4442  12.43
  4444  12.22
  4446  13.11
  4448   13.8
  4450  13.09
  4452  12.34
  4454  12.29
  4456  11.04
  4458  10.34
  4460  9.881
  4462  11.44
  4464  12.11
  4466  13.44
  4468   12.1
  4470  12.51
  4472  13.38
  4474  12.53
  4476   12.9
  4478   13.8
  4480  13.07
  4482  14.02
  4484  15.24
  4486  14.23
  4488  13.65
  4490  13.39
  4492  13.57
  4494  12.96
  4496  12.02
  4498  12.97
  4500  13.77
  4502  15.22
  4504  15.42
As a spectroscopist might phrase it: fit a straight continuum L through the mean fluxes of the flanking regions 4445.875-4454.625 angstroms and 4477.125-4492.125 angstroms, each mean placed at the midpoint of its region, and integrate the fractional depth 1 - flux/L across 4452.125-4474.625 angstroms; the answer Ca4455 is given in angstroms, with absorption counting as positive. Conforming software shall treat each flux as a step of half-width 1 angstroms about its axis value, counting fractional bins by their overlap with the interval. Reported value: 2.34 angstroms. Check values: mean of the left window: 12.9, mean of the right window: 13.9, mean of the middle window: 11.9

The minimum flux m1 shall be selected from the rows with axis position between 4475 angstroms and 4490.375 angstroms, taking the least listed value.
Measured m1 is 12.9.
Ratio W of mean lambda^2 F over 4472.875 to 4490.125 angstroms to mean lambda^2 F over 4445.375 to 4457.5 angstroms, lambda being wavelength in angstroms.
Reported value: 1.1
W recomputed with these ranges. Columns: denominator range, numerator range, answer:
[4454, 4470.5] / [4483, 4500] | 1.18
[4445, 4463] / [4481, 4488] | 1.22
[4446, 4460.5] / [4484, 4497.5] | 1.14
